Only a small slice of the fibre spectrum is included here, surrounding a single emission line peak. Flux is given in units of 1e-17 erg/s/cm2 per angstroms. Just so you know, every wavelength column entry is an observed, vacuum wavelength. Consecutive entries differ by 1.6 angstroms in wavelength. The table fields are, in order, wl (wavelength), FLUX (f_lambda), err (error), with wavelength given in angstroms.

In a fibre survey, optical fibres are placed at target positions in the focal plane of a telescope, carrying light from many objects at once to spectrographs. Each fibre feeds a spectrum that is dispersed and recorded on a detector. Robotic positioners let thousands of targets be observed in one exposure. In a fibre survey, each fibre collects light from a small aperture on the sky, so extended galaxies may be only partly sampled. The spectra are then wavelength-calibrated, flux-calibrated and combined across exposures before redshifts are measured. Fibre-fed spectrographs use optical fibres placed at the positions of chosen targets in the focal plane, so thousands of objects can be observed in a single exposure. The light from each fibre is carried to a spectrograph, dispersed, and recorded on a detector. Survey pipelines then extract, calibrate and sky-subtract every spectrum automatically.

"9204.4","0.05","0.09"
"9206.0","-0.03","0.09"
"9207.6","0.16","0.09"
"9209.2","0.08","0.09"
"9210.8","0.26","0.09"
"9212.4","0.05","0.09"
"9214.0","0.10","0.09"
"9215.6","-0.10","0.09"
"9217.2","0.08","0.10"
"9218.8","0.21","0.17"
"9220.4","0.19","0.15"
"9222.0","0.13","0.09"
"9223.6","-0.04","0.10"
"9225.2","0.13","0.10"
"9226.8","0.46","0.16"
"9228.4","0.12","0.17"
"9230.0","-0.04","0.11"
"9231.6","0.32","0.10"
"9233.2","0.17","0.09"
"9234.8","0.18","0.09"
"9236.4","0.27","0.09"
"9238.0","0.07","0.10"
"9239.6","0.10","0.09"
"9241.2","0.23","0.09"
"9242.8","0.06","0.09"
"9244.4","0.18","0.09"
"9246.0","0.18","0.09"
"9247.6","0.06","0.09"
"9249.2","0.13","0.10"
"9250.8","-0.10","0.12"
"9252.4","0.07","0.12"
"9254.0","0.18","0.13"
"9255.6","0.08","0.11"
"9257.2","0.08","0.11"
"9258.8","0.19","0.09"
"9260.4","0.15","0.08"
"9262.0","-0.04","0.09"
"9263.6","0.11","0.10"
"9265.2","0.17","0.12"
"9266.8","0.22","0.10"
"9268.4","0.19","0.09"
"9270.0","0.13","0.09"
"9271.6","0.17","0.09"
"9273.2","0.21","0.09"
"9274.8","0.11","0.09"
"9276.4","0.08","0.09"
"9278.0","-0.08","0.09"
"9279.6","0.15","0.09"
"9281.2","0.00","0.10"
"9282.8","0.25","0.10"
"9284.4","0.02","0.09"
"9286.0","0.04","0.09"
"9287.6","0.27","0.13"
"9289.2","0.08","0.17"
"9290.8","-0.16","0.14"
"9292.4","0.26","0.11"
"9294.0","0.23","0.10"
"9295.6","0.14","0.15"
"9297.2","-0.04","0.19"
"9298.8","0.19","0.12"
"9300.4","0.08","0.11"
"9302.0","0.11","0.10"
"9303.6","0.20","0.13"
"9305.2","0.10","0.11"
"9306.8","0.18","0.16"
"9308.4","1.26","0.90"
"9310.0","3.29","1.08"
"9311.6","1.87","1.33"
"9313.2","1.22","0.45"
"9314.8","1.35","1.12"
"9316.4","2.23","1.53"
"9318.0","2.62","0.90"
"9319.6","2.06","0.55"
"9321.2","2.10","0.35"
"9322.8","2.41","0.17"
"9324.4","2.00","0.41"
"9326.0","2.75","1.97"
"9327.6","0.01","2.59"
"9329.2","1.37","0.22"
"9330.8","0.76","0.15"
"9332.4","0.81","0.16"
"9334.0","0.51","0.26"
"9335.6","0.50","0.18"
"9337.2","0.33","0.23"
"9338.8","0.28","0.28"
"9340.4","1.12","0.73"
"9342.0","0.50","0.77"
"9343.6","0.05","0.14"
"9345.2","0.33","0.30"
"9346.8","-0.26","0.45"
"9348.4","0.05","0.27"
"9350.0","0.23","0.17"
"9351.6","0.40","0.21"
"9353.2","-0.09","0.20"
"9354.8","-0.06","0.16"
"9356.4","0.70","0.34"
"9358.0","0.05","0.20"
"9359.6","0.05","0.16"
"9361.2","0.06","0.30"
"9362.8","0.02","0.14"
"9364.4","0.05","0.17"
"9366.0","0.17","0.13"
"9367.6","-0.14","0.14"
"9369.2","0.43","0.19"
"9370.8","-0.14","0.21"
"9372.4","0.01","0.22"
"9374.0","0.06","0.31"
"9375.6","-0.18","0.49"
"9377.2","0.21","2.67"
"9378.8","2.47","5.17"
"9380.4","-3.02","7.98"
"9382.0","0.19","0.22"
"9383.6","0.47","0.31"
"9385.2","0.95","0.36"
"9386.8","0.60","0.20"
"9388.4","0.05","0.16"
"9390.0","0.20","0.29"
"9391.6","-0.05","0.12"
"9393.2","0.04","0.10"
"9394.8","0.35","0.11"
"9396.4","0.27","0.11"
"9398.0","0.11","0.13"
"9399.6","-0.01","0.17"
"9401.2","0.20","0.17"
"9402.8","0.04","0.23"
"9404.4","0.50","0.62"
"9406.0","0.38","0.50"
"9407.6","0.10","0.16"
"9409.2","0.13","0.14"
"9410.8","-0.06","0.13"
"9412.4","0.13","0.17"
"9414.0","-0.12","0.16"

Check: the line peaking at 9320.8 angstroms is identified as [O II]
